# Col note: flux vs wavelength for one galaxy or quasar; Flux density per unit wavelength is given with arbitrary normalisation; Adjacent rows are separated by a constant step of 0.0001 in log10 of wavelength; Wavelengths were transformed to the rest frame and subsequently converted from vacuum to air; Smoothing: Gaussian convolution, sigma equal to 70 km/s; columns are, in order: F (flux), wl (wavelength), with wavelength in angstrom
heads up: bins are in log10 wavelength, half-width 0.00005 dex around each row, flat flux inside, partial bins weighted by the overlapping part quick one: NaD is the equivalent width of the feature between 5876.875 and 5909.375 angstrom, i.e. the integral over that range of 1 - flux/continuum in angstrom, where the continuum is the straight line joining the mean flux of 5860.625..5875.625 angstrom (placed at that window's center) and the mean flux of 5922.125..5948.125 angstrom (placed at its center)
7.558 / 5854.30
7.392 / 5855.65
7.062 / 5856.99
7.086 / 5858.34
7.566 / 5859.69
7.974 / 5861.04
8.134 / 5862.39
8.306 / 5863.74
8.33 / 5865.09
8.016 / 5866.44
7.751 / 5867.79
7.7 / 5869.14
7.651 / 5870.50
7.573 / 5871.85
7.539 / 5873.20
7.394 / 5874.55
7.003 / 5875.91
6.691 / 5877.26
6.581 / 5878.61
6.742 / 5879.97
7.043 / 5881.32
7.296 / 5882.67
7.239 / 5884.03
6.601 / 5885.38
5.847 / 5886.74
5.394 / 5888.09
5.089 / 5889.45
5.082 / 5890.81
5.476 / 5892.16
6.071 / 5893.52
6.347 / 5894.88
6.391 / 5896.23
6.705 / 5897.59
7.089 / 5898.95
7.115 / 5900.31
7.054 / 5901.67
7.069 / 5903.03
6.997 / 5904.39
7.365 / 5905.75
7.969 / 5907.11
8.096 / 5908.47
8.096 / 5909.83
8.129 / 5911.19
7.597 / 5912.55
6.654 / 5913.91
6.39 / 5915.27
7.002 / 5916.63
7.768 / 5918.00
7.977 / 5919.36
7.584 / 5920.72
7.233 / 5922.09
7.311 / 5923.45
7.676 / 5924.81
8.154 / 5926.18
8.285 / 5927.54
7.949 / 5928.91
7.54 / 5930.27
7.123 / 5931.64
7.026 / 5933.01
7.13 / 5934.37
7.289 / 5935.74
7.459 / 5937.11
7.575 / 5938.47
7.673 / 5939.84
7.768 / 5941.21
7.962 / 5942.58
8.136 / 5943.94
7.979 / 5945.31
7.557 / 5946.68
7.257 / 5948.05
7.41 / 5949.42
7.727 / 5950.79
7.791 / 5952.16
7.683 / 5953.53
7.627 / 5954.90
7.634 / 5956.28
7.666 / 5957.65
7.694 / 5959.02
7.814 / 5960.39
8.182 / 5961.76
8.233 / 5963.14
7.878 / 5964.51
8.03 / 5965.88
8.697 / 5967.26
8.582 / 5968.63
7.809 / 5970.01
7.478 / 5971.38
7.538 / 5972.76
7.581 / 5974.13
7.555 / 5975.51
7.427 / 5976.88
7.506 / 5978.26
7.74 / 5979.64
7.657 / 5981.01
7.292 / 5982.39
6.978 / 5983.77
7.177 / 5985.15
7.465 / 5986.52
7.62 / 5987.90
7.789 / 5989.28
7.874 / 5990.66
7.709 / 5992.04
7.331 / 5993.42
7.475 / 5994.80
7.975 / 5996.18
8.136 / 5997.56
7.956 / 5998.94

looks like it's 4.6 angstrom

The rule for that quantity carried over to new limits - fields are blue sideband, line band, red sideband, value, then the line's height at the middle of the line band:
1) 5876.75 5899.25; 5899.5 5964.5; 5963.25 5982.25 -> -4.6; 7.09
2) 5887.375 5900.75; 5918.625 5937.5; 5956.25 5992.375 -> -2.2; 6.77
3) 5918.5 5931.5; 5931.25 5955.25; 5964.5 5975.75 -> 0.7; 7.8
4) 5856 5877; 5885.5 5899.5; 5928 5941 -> 3.0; 7.57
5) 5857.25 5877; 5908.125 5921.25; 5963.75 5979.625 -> 0.4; 7.74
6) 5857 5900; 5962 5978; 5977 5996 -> -1.0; 7.43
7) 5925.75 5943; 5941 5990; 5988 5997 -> -0.5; 7.65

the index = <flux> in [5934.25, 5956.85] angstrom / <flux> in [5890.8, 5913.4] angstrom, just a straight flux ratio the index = 1.1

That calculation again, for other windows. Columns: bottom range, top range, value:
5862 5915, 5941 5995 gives 1.09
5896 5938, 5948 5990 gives 1.04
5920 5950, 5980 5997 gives 0.99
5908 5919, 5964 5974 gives 1.07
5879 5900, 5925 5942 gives 1.20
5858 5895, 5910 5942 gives 1.07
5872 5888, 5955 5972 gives 1.16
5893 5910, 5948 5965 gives 1.09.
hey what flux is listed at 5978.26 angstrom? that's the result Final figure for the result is 7.506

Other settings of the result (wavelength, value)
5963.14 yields 8.233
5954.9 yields 7.627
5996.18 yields 7.975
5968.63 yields 8.582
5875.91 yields 7.003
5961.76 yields 8.182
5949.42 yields 7.41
